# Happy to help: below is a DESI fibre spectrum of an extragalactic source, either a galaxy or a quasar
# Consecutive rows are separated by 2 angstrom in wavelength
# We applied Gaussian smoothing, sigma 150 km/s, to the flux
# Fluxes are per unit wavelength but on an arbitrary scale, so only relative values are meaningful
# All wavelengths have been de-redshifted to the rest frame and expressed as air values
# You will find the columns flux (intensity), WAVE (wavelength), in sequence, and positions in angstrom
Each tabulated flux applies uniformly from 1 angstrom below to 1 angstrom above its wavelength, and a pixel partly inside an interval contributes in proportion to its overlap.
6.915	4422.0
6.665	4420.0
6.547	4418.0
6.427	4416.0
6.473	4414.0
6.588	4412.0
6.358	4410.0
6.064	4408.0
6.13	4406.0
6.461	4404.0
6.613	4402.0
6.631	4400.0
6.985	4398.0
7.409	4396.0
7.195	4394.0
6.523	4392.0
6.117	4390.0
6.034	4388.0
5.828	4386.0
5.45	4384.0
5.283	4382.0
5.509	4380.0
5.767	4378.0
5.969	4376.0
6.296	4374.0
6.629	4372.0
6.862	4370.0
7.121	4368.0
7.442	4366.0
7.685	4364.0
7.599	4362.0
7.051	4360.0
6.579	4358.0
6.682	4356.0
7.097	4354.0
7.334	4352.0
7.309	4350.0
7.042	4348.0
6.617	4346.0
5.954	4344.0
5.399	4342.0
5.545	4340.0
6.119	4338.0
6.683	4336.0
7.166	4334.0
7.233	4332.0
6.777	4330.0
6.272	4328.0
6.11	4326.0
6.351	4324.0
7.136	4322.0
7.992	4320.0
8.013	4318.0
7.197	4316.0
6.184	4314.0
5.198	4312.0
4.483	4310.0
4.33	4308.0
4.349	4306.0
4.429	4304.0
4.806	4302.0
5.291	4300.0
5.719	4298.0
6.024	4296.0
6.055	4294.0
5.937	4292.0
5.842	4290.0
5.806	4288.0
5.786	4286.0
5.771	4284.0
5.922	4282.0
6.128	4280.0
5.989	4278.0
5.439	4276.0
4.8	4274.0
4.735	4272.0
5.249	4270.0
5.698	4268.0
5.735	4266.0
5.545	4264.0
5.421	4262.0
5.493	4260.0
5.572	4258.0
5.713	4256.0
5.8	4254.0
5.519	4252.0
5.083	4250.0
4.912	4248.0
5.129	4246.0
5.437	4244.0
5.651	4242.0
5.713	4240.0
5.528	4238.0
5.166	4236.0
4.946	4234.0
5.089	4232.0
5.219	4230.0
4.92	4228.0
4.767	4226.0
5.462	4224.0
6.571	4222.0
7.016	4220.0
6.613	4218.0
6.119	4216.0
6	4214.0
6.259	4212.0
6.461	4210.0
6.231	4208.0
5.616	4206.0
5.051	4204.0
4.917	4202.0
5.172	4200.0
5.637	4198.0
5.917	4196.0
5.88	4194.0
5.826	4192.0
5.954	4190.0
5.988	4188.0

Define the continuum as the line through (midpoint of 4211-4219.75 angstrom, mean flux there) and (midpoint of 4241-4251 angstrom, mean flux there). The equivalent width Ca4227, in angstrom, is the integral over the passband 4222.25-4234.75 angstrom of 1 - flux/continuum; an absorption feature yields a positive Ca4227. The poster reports 1.5 angstrom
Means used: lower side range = 6.31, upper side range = 5.24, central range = 5.16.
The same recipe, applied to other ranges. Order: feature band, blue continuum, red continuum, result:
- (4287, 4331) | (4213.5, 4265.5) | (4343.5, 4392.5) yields 1.29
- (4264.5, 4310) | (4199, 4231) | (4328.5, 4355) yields 6.03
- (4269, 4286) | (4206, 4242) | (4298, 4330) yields 0.94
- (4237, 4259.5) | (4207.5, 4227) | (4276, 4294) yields 2.11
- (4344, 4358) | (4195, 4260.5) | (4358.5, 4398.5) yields -1.20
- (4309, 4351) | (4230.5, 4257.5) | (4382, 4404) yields -3.79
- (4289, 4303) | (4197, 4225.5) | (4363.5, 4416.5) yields 1.12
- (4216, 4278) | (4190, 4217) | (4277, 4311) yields 1.55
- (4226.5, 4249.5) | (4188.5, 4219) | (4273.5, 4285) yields 2.20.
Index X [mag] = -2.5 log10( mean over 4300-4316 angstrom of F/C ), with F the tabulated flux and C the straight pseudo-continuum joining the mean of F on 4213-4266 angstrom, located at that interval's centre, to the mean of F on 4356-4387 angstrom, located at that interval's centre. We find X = 0.20 mag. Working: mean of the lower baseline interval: 5.56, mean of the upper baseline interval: 6.48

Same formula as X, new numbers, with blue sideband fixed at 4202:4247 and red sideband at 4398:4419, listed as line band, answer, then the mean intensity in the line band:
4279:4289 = 0.01 mag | 5.88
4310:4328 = -0.09 mag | 6.62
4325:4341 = -0.06 mag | 6.49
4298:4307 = 0.24 mag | 4.83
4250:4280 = 0.07 mag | 5.49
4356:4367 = -0.16 mag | 7.22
